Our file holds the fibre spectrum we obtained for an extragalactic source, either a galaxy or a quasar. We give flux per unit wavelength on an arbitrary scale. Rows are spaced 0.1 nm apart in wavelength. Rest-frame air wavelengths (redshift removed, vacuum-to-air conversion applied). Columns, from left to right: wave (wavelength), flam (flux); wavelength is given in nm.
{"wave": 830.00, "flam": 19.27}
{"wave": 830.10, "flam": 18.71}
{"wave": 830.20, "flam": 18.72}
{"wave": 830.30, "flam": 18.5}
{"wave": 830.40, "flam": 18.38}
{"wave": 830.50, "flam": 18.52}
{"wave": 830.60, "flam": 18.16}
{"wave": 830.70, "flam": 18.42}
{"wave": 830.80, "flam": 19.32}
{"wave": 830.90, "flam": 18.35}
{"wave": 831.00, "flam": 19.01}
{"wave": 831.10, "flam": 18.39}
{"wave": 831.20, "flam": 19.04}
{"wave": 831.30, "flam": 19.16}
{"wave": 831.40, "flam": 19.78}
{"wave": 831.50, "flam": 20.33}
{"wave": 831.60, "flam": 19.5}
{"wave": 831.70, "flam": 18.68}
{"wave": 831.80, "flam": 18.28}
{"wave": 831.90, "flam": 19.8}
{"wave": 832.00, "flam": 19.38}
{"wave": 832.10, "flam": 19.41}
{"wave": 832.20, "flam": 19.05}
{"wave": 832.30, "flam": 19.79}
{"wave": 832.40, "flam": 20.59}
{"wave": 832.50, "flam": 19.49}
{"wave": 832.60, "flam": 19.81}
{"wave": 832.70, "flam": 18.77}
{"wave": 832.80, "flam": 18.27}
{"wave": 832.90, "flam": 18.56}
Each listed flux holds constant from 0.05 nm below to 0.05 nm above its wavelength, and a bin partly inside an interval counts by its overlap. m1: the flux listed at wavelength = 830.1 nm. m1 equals 18.71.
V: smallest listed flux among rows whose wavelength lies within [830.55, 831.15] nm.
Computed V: 18.16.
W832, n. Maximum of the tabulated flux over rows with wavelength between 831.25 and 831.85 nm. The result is 20.33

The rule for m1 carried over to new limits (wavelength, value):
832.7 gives 18.77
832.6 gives 19.81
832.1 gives 19.41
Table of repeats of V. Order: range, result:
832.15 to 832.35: 19.05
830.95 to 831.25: 18.39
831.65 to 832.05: 18.28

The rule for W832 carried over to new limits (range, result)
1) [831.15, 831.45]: 19.78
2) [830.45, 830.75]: 18.52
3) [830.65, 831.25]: 19.32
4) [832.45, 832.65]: 19.81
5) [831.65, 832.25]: 19.8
